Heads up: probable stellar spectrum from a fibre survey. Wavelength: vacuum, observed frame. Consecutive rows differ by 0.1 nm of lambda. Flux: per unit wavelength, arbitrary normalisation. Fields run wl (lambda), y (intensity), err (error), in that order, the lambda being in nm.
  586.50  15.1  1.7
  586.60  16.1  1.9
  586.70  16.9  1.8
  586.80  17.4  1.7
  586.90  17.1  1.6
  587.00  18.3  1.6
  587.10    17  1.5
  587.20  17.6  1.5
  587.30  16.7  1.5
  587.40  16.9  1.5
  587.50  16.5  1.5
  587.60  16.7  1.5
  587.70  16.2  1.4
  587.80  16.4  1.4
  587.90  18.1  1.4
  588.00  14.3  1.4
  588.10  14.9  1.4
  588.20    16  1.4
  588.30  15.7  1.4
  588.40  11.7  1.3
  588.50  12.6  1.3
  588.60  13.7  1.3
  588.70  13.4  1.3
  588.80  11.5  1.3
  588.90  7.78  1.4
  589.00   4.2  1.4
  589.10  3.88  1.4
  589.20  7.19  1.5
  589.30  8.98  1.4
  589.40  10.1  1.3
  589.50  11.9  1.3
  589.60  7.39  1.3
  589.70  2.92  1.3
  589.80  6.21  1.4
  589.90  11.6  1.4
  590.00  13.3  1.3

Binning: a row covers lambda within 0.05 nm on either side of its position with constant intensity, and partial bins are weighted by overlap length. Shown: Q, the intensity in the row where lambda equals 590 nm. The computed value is 13.3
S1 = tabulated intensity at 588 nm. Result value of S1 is 14.3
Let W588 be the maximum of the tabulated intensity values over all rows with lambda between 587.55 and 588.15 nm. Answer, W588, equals 18.1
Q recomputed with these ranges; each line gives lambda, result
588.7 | 13.4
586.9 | 17.1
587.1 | 17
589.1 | 3.88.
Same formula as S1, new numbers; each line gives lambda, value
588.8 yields 11.5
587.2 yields 17.6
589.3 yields 8.98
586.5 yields 15.1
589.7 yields 2.92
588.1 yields 14.9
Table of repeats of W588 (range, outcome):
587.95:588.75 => 16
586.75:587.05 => 18.3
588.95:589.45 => 10.1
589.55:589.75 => 7.39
